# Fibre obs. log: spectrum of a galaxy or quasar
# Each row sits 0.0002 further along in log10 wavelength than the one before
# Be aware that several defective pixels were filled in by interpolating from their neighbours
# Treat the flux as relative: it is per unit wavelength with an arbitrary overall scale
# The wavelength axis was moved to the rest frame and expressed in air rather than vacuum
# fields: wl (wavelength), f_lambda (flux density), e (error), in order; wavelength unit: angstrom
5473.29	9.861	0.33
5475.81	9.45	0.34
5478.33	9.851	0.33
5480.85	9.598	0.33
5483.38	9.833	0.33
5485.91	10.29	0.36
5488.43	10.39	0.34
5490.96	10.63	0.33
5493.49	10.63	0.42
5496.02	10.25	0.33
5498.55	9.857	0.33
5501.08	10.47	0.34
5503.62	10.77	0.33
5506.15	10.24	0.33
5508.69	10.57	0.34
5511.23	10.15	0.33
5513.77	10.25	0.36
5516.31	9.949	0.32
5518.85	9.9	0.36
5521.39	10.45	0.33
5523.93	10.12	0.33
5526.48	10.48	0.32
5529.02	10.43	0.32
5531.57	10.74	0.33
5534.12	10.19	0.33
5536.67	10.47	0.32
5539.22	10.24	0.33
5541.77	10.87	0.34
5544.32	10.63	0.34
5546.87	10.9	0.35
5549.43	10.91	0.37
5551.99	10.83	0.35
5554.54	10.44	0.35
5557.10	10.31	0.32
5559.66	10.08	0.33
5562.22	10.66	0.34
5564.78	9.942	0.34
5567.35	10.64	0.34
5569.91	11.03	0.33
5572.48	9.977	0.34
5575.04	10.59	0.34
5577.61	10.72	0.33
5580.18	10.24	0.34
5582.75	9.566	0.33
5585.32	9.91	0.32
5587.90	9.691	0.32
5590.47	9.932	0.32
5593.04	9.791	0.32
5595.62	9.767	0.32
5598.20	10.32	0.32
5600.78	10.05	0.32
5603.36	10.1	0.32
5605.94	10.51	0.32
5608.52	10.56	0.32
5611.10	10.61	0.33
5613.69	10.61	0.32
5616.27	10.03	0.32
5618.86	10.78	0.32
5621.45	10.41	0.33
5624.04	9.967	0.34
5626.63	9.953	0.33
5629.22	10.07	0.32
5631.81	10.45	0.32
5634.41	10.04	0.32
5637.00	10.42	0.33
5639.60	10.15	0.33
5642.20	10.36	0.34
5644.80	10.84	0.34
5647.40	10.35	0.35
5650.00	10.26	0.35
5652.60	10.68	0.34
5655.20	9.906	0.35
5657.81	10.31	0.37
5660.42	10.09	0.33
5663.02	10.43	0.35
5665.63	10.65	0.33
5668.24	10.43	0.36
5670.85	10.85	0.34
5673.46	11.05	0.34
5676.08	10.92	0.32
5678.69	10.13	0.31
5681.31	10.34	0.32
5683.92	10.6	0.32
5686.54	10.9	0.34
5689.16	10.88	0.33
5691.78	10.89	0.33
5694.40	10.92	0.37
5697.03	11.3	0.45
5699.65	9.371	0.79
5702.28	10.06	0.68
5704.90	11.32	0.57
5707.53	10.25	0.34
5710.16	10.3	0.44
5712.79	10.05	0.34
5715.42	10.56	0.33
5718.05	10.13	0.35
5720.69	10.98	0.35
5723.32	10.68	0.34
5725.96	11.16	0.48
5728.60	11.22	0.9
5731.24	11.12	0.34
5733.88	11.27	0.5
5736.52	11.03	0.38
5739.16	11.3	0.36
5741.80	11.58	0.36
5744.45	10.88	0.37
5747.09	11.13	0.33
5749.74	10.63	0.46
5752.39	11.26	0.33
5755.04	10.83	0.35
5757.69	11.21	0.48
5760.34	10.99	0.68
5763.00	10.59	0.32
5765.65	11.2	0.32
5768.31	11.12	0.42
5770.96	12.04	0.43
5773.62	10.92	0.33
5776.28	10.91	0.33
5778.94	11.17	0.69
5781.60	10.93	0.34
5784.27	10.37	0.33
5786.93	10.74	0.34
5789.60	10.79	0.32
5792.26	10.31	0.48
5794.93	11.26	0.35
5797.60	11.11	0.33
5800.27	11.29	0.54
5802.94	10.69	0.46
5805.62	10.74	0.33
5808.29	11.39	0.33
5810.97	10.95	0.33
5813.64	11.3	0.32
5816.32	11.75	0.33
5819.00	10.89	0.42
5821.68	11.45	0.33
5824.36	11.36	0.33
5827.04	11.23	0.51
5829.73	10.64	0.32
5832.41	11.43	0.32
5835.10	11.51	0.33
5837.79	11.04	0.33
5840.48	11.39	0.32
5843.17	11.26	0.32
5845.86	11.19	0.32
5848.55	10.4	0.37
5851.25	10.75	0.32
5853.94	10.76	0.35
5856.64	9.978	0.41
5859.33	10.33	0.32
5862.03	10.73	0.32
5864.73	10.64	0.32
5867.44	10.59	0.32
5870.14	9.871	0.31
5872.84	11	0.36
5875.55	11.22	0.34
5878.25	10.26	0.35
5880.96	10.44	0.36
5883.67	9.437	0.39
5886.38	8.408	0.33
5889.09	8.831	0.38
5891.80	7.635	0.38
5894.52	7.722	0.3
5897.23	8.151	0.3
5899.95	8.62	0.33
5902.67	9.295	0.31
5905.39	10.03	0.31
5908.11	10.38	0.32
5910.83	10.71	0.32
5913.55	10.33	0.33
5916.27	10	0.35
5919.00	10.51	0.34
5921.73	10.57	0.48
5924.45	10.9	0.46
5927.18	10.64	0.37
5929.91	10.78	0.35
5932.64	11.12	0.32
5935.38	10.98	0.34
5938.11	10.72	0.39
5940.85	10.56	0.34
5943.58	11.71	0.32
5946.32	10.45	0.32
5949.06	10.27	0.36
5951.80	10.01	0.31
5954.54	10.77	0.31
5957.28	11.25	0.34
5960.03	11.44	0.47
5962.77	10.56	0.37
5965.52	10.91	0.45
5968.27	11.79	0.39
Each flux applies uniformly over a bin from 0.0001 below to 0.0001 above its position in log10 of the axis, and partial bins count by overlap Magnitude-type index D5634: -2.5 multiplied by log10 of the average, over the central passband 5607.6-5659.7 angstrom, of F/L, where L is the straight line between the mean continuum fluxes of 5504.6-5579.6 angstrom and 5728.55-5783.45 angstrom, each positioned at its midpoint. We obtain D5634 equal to 0.040 mag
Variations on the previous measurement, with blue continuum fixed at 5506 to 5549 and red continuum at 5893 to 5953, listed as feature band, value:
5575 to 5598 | 0.04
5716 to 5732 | -0.06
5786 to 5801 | -0.07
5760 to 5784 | -0.08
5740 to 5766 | -0.08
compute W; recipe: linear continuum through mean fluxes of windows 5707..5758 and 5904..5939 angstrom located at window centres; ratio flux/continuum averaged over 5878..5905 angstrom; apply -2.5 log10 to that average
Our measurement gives 0.20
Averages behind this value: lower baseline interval 10.9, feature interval 8.86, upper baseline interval 10.6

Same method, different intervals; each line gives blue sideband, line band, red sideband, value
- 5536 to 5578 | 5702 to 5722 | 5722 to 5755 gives 0.054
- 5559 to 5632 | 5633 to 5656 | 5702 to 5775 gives 0.014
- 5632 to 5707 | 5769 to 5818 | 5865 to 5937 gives -0.084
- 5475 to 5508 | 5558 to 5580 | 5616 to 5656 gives -0.020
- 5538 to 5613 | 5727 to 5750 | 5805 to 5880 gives -0.045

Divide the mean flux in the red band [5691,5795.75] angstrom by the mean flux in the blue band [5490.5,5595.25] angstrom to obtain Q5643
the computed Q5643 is 1.05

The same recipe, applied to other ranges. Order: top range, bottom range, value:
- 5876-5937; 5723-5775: 0.88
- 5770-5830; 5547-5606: 1.08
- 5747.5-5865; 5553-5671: 1.07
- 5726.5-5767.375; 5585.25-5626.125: 1.09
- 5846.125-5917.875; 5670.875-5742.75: 0.92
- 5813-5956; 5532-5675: 1.01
